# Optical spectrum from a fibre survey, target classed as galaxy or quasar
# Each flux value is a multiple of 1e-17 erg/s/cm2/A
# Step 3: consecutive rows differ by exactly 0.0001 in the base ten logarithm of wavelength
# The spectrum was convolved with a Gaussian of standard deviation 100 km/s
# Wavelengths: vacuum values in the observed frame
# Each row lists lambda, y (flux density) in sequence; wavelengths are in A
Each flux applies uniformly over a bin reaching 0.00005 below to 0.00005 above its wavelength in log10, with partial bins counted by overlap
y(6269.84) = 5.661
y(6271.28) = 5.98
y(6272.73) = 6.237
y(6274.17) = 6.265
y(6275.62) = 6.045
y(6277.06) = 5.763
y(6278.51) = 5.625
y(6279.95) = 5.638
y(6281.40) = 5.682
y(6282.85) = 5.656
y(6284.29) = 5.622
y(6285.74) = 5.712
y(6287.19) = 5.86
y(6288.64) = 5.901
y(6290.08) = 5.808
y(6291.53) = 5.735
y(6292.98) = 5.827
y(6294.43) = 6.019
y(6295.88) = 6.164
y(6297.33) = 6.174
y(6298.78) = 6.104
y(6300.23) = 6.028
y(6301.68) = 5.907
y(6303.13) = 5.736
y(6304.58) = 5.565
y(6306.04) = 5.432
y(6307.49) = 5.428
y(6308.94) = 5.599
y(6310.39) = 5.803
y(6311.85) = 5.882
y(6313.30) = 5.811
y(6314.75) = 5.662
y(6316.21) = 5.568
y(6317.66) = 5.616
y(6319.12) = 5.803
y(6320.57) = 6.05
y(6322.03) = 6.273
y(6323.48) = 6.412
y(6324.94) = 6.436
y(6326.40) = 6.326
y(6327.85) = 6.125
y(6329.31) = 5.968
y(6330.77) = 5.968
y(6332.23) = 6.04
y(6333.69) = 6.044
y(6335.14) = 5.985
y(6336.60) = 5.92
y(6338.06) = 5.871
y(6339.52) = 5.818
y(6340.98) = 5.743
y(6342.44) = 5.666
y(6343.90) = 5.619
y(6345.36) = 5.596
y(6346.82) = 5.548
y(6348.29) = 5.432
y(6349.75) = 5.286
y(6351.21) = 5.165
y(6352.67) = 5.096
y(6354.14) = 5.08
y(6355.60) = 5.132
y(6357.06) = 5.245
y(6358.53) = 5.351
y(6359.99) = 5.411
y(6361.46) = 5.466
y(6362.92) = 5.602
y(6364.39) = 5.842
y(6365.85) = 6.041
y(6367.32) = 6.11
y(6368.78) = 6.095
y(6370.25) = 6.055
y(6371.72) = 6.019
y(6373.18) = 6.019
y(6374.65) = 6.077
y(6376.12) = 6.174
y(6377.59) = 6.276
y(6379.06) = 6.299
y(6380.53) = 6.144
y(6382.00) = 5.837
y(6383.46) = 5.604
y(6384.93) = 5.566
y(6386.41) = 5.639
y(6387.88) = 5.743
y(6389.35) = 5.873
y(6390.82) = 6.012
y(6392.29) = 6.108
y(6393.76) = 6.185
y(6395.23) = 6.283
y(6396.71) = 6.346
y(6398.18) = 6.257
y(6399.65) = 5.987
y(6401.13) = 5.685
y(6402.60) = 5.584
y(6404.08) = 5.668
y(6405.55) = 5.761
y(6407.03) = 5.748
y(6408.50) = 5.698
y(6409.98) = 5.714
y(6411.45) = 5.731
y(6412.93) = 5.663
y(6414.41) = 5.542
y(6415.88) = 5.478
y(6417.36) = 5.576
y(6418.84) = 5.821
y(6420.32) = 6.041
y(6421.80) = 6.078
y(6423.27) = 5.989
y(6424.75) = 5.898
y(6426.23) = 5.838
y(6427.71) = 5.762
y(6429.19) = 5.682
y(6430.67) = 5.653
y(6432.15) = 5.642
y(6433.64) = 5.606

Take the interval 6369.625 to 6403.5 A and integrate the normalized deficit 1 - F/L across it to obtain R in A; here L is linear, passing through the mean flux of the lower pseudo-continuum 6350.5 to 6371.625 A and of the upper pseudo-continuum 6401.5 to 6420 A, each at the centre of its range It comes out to -2.2 A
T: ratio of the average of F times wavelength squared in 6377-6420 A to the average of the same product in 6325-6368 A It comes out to 1.05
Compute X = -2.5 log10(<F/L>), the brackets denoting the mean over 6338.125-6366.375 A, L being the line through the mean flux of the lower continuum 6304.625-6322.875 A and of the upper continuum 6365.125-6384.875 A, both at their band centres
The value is 0.08 mag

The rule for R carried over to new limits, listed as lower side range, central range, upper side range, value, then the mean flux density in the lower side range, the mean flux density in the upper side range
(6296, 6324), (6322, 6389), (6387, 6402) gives 1.6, 5.84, 6.04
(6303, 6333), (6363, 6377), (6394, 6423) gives -0.4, 5.88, 5.83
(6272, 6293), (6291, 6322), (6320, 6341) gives 0.7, 5.82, 6.08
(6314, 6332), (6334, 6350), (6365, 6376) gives 0.9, 6.02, 6.07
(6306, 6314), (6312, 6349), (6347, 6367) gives -2.2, 5.68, 5.41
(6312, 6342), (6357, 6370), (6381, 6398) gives 0.5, 5.97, 5.94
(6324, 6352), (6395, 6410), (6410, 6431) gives -0.3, 5.82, 5.77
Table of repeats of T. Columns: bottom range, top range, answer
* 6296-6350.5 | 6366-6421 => 1.03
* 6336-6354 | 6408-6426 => 1.07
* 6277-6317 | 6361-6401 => 1.06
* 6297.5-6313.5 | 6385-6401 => 1.07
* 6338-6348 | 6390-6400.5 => 1.11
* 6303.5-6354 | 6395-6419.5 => 1.03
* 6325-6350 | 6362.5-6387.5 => 1.03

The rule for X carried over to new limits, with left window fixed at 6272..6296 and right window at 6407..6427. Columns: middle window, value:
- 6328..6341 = -0.02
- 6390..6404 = -0.04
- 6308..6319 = 0.02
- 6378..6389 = -0.01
